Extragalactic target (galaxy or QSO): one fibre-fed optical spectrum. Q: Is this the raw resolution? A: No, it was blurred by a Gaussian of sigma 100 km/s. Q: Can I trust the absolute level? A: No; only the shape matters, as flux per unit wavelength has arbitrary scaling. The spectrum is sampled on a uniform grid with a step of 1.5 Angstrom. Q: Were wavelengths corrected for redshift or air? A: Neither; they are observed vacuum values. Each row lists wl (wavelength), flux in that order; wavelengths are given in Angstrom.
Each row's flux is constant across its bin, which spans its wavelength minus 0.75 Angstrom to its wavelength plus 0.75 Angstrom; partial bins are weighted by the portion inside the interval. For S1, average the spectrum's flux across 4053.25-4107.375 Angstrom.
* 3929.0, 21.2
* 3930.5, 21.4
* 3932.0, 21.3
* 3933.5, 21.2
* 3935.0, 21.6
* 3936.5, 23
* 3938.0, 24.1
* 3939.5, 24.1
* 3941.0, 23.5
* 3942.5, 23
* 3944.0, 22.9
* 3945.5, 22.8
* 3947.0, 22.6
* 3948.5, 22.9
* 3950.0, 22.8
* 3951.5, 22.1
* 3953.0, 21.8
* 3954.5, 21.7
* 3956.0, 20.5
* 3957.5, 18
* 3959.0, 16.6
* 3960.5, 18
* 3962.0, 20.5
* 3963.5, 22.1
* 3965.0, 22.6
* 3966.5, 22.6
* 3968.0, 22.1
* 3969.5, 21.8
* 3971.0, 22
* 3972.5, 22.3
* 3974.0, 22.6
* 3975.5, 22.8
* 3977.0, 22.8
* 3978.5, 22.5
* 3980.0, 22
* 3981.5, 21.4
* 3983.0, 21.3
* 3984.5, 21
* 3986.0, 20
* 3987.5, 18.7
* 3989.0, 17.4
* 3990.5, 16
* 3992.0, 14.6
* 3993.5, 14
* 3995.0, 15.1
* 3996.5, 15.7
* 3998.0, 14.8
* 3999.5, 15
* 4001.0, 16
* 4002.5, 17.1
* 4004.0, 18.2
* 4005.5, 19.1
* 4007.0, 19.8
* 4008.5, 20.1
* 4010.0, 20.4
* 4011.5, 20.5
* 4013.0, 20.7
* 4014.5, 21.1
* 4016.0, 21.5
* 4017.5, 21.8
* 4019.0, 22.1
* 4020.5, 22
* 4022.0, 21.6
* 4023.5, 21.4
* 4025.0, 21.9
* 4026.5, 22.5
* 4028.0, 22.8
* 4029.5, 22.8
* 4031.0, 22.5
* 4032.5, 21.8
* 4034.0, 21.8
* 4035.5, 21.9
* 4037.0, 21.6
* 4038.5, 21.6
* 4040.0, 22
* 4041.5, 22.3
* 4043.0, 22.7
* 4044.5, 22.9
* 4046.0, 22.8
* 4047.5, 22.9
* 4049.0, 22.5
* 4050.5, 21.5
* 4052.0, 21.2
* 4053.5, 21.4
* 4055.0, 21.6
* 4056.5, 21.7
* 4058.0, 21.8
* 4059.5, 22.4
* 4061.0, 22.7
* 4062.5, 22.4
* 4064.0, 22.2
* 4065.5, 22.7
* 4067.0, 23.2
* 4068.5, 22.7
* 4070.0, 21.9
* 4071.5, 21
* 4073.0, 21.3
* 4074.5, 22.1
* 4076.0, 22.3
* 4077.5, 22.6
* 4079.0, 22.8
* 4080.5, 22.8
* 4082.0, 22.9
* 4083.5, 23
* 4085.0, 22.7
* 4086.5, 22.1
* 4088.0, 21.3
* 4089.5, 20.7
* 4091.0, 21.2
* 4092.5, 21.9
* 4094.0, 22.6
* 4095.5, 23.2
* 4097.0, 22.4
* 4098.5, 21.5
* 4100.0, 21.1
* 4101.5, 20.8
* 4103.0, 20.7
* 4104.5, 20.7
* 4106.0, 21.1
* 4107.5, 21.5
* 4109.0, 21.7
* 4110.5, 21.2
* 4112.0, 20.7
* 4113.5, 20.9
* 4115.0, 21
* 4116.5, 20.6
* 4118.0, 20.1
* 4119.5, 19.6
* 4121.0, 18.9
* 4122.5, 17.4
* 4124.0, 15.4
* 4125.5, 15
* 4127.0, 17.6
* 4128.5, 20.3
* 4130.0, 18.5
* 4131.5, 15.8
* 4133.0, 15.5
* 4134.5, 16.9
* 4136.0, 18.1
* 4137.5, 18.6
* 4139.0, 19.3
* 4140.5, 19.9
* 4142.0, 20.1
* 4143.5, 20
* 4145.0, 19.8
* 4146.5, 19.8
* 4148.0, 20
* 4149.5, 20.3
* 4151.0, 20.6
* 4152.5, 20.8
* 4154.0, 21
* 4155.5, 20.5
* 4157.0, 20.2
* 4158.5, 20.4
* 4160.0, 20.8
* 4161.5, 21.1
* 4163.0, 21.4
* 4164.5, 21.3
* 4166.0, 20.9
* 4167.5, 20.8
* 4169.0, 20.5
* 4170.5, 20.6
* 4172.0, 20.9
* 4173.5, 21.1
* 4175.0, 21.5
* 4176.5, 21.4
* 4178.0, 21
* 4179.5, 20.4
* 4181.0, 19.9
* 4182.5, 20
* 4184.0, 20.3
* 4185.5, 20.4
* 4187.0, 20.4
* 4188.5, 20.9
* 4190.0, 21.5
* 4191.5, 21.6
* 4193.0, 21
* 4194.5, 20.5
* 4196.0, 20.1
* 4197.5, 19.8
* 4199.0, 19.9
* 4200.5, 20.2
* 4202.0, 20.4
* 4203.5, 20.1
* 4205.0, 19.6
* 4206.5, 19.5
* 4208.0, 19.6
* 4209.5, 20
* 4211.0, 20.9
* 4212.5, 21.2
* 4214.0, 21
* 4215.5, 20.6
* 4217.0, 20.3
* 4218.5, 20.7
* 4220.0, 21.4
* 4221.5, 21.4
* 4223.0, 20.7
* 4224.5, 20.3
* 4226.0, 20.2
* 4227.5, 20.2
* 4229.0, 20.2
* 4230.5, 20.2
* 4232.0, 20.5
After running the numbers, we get 22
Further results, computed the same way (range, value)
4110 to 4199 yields 19.9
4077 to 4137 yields 20.4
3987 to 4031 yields 19.2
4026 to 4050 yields 22.3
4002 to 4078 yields 21.7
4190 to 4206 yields 20.4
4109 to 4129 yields 19.2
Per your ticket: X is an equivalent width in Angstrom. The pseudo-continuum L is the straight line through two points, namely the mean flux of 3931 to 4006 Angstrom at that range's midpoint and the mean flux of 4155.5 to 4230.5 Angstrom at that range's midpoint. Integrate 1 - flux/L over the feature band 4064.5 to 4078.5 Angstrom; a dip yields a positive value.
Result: -1.2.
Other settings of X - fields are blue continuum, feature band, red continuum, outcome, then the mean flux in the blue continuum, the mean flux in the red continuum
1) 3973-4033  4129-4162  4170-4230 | 1.5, 19.9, 20.5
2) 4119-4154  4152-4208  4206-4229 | -2.7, 18.7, 20.5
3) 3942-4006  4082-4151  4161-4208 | 1.1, 20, 20.6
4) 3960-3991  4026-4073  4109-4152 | -4.7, 21.1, 19.1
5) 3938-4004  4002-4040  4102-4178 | -2.0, 20.3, 19.9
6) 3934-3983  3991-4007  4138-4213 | 4.1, 21.9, 20.5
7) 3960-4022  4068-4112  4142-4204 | -3.5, 19.8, 20.6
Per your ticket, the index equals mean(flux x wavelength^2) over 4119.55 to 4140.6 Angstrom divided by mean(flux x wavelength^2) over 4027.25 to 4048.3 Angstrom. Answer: 0.83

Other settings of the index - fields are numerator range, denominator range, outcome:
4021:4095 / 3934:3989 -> 1.07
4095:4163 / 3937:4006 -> 1.06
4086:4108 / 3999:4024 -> 1.12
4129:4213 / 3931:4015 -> 1.09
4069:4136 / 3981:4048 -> 1.07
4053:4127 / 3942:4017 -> 1.12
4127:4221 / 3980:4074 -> 1.05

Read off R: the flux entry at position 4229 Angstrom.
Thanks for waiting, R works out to 20.2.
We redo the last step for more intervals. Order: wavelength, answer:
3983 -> 21.3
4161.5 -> 21.1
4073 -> 21.3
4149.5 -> 20.3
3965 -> 22.6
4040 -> 22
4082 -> 22.9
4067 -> 23.2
